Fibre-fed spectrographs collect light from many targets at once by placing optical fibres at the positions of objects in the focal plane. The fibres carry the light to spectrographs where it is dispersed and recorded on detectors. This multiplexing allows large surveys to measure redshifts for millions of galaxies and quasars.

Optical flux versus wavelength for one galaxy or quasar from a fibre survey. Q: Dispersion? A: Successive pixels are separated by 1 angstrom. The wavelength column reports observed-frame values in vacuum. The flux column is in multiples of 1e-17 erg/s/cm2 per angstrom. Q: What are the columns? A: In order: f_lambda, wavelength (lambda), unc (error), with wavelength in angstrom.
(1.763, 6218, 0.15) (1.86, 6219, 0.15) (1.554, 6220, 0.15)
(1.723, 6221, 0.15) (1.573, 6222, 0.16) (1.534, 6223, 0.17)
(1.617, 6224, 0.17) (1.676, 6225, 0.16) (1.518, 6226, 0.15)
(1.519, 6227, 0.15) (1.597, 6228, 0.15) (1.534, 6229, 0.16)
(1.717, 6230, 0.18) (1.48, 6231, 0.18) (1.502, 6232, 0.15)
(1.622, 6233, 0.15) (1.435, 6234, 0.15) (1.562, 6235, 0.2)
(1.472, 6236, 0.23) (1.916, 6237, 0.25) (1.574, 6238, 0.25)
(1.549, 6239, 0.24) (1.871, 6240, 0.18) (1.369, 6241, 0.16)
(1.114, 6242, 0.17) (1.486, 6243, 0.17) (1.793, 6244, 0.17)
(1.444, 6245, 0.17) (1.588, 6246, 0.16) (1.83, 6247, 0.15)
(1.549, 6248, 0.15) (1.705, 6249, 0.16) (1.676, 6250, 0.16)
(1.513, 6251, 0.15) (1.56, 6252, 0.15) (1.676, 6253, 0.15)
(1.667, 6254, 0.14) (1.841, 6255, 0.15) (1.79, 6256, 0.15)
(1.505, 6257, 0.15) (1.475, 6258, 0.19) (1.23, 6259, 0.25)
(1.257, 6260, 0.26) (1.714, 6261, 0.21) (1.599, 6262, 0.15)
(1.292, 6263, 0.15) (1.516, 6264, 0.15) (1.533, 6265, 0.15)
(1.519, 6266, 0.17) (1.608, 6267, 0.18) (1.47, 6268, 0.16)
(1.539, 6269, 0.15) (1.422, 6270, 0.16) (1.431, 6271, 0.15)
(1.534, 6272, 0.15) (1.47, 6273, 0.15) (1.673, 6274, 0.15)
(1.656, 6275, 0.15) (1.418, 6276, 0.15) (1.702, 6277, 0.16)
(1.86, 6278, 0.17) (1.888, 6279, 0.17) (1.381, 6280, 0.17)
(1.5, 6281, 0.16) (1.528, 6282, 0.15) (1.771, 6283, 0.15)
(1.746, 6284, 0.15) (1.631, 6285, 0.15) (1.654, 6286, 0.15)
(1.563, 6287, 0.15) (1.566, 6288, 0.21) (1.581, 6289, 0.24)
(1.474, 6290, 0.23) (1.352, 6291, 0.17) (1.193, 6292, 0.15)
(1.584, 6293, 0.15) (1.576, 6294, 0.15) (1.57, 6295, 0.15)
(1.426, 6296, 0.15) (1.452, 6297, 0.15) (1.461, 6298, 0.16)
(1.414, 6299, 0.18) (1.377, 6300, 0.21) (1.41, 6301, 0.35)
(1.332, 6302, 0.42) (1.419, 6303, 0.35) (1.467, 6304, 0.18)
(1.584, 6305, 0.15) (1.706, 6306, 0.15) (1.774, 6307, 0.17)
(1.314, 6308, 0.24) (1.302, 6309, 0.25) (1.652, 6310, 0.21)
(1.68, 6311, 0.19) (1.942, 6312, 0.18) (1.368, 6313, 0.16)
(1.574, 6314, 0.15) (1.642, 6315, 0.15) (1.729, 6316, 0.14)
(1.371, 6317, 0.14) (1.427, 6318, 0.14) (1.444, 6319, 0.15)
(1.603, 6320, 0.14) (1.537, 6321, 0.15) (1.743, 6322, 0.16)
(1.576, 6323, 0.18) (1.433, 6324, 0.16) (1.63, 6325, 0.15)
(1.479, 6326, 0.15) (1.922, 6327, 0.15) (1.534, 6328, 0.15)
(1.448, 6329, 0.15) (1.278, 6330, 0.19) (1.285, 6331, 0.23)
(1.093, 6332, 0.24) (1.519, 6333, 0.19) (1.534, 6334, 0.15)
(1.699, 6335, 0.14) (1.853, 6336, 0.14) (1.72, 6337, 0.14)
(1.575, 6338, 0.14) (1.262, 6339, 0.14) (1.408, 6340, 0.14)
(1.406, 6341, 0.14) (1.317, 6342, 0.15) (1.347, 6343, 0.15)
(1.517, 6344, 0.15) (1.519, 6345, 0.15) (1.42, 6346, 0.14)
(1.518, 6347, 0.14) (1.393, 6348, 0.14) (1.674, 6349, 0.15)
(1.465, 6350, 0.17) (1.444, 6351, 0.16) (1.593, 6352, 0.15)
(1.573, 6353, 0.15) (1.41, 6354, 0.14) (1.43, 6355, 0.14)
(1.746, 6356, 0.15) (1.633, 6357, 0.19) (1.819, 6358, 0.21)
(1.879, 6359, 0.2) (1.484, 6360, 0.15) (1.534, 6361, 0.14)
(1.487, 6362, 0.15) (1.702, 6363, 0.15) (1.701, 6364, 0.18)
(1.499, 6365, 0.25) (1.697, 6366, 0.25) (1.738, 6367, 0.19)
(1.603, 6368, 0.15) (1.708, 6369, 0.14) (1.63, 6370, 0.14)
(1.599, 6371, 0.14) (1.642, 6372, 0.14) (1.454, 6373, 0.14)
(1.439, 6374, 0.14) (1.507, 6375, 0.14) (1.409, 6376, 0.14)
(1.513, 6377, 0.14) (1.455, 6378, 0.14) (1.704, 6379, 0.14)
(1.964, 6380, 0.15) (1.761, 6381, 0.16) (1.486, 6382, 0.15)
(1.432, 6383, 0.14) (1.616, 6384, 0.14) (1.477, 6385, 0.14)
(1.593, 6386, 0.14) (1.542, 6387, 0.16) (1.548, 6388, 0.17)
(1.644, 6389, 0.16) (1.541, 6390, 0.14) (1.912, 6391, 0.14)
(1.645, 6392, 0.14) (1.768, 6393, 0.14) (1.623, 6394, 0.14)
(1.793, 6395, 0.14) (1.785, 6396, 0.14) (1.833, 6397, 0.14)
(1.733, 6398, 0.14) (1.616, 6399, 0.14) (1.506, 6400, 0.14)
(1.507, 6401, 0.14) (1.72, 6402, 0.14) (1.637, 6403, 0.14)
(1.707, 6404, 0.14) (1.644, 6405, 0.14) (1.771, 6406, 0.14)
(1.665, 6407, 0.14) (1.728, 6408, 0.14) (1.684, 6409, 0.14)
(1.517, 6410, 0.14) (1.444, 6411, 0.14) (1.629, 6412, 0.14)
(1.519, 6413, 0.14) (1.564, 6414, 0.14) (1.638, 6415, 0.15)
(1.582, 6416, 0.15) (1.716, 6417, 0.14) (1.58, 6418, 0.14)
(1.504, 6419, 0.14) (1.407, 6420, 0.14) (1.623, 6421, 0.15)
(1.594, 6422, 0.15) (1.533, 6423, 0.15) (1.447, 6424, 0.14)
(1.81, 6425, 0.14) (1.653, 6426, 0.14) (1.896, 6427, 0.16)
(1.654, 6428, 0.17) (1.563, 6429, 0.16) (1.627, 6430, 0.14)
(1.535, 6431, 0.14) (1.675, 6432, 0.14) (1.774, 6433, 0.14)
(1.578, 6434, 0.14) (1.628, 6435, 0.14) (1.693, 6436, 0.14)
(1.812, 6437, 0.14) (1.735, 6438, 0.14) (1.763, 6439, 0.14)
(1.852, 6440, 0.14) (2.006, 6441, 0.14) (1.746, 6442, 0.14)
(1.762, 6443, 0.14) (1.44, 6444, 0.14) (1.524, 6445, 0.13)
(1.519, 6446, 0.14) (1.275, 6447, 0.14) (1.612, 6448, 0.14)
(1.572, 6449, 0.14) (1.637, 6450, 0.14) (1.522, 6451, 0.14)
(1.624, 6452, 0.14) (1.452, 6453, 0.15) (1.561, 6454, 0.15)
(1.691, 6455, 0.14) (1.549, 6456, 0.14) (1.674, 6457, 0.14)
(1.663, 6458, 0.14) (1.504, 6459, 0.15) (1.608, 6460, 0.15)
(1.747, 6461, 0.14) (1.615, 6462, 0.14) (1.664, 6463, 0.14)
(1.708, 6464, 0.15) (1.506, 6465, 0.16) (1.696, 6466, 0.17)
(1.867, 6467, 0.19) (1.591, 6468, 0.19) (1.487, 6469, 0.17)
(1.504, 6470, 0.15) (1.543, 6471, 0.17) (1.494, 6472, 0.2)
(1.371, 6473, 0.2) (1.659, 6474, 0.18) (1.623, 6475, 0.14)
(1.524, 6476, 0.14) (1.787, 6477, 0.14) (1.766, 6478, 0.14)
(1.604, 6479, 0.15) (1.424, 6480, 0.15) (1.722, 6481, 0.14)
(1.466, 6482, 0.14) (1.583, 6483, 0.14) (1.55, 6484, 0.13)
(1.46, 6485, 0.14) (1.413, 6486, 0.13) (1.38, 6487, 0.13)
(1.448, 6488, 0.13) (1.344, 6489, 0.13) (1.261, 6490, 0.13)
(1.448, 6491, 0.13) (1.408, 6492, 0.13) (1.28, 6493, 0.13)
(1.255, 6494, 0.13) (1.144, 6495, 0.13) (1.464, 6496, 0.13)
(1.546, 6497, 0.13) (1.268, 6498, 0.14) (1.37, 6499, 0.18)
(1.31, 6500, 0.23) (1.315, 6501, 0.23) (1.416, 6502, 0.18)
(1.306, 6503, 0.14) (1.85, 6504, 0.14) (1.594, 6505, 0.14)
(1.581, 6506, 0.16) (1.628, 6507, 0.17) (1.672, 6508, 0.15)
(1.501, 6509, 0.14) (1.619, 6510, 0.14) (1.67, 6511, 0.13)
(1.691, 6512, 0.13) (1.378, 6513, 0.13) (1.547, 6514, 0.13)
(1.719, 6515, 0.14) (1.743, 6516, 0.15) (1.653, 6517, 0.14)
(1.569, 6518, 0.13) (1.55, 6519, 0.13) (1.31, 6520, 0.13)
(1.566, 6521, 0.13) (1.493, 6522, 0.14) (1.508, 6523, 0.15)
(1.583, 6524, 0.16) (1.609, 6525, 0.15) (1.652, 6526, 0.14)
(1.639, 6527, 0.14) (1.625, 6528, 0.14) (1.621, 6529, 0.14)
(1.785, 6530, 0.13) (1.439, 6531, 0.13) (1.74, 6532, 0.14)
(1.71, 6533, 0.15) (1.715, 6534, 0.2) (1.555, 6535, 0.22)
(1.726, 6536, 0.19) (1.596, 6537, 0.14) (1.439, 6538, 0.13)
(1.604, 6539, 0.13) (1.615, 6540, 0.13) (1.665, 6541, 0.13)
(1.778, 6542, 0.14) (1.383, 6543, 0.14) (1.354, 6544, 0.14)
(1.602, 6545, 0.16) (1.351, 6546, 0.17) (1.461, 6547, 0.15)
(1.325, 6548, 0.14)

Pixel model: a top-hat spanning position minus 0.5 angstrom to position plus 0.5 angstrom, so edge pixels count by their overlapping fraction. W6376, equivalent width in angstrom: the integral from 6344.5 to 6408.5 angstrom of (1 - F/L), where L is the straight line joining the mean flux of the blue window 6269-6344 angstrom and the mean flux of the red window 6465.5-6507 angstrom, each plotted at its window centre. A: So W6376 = -4.1 angstrom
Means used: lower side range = 1.53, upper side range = 1.49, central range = 1.61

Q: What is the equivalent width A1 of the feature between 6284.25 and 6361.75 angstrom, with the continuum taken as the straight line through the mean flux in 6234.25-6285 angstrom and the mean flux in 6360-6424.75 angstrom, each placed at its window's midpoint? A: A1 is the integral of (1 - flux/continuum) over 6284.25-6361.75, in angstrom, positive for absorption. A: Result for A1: 3.4 angstrom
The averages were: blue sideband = 1.58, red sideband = 1.61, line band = 1.52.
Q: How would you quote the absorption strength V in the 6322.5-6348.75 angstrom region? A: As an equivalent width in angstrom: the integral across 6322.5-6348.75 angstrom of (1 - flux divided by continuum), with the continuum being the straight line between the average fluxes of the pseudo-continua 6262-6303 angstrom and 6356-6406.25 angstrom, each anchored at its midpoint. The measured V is 1.6 angstrom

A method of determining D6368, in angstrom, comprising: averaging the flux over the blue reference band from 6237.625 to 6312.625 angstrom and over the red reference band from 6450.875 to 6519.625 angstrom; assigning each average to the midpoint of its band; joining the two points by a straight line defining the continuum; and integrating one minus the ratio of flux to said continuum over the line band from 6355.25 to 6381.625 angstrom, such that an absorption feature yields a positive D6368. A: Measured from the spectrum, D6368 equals -1.36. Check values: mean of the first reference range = 1.55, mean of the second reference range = 1.54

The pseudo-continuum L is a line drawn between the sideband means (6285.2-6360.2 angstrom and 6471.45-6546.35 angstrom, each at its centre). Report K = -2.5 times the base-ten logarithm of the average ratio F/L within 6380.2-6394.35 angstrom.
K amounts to -0.07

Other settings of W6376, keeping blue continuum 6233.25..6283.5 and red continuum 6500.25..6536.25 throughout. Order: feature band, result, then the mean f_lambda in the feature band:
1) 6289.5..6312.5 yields 1.1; 1.5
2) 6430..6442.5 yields -1.2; 1.73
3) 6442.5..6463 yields 0.0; 1.58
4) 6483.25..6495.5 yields 1.7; 1.37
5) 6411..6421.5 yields 0.1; 1.57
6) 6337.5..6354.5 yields 1.2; 1.46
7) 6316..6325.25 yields 0.2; 1.54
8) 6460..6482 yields -0.4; 1.61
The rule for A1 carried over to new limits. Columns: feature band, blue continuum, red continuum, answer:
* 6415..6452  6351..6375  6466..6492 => -1.75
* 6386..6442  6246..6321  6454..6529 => -4.08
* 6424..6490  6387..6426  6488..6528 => -1.67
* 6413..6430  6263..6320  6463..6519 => -0.89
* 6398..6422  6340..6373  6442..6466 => -0.45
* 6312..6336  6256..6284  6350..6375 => 0.66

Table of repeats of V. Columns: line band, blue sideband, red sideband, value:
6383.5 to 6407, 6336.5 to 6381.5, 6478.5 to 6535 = -1.6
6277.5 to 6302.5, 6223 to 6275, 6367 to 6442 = 0.8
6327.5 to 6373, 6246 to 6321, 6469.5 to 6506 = -0.5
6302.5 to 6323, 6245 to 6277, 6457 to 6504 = -0.2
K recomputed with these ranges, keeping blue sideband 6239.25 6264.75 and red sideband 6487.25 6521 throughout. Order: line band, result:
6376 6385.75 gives -0.05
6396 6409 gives -0.11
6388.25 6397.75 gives -0.14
